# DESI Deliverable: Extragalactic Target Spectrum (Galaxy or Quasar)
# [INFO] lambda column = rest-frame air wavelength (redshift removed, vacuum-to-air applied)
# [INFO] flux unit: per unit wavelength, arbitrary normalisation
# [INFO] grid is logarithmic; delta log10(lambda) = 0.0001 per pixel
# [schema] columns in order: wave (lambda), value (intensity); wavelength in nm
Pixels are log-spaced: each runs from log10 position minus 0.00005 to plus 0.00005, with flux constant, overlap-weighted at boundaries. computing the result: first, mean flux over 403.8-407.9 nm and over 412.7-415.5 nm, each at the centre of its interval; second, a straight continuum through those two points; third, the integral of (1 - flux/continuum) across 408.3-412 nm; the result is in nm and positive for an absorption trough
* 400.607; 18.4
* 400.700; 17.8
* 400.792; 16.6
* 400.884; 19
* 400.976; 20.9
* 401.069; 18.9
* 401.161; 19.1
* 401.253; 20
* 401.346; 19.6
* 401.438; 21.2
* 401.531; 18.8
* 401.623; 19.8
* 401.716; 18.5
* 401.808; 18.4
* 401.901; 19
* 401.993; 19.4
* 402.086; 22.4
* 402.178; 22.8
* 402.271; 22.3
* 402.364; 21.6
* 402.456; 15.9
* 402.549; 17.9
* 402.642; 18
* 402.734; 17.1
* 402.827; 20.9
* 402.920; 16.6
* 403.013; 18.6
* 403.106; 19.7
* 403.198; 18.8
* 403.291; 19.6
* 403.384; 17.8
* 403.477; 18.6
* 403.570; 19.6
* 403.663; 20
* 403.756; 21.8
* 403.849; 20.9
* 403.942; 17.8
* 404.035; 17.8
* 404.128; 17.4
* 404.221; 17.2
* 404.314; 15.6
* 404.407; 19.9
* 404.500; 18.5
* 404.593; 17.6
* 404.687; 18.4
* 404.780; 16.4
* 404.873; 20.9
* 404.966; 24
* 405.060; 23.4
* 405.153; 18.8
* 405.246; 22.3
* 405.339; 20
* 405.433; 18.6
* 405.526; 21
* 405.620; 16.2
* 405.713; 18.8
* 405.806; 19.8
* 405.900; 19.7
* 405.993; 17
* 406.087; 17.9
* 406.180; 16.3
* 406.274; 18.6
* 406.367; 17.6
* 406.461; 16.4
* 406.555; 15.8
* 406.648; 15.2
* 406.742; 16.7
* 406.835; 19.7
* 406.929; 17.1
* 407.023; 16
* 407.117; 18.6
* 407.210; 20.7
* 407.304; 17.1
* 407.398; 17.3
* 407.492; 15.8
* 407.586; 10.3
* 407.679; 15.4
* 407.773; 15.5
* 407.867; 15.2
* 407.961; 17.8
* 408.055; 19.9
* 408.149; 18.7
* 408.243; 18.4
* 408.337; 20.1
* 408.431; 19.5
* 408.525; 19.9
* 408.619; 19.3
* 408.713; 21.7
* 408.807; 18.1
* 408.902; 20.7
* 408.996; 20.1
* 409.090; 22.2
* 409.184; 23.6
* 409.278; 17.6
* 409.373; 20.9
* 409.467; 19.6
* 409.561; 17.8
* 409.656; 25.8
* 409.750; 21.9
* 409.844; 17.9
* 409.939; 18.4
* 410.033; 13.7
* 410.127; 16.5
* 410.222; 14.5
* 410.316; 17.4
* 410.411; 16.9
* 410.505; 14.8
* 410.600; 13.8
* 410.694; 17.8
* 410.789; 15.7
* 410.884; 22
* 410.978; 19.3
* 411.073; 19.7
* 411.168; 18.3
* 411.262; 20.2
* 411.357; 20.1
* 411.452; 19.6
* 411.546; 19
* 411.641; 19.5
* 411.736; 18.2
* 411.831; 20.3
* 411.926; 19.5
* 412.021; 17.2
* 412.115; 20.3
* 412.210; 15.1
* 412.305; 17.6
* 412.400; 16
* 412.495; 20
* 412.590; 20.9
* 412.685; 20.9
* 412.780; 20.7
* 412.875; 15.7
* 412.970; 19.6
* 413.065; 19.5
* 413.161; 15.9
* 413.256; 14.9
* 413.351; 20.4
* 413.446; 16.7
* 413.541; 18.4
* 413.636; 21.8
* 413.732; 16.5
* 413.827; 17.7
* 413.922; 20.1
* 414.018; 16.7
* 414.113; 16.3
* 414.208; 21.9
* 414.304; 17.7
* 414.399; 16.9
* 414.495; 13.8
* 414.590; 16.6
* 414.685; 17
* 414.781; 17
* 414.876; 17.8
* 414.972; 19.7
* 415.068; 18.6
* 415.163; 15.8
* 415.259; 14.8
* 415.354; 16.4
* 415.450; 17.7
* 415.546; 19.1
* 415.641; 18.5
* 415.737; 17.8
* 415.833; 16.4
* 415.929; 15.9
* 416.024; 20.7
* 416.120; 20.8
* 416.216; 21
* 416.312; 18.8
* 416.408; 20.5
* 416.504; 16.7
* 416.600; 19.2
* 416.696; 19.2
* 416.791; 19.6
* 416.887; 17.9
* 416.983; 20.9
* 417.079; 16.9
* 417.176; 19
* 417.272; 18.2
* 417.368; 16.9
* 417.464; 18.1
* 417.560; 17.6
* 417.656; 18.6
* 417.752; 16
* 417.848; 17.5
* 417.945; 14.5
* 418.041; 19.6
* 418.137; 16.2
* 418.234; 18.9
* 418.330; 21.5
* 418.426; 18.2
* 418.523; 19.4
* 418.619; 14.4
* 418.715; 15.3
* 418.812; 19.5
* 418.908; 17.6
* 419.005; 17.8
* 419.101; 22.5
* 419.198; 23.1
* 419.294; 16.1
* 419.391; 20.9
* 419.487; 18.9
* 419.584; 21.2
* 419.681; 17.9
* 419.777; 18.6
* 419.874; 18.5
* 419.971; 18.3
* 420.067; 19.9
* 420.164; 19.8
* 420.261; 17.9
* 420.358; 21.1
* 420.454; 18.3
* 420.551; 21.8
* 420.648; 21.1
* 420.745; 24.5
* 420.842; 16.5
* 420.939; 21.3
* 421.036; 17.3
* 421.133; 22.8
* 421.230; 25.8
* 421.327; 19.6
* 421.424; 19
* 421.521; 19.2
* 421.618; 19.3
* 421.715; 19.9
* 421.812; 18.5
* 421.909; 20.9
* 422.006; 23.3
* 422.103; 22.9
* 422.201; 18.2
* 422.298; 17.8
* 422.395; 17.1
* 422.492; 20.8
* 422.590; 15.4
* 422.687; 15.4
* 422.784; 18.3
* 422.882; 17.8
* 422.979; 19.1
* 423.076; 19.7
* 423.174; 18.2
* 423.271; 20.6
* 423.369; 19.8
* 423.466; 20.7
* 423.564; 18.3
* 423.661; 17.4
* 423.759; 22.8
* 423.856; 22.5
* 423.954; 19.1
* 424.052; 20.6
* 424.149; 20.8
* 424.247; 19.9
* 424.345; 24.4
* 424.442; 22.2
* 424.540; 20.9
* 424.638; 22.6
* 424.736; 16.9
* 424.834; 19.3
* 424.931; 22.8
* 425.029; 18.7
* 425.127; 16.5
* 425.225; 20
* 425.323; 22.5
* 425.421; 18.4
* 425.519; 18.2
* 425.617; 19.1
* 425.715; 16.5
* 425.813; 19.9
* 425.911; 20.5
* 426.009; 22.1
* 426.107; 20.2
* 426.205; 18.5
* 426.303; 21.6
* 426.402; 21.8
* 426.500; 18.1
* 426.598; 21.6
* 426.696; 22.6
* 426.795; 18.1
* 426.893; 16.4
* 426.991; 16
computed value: -0.24 nm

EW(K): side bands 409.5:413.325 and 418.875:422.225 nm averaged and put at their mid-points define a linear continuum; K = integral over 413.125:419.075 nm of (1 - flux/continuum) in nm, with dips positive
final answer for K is 0.39 nm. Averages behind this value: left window 18.3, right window 20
